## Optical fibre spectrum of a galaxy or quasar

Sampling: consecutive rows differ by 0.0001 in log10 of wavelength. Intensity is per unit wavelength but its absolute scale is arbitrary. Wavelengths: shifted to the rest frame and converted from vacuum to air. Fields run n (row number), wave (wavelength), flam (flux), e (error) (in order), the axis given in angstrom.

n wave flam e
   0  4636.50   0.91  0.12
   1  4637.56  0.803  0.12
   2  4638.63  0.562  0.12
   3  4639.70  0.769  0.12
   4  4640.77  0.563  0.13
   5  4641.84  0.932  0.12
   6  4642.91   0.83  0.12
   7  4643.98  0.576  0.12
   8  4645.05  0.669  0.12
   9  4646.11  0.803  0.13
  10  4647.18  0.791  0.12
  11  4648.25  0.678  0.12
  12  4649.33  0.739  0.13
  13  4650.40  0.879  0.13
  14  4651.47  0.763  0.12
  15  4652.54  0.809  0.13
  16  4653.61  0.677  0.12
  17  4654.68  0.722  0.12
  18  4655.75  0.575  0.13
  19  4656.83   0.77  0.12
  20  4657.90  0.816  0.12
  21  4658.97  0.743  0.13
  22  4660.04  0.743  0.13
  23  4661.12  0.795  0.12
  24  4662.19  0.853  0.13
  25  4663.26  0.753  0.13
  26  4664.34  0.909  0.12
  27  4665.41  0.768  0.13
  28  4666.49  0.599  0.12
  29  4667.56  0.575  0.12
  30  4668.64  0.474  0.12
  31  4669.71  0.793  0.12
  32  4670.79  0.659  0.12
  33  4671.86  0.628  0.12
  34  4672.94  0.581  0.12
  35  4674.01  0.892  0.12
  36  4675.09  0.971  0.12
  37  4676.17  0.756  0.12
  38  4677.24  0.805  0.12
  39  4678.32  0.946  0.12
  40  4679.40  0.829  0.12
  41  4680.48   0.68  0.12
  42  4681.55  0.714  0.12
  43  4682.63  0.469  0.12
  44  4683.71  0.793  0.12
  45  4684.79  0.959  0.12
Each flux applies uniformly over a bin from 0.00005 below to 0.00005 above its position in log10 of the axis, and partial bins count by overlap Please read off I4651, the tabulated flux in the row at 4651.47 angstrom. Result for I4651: 0.763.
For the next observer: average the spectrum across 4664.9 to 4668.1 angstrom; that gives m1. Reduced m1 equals 0.646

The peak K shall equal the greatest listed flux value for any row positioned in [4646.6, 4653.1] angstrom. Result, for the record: 0.879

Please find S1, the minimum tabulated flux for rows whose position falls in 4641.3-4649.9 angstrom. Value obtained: 0.576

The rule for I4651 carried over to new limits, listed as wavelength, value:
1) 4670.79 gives 0.659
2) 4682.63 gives 0.469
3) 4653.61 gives 0.677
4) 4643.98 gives 0.576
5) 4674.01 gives 0.892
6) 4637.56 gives 0.803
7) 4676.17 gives 0.756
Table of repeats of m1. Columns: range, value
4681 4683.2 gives 0.596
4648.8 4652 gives 0.794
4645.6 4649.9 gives 0.752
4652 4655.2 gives 0.737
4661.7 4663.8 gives 0.802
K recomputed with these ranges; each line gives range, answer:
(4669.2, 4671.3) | 0.793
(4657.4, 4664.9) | 0.909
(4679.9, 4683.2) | 0.714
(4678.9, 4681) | 0.829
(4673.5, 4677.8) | 0.971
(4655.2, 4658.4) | 0.816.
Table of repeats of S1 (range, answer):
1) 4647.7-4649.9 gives 0.678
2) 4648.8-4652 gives 0.739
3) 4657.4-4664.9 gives 0.743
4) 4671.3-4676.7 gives 0.581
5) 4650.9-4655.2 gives 0.677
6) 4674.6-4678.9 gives 0.756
